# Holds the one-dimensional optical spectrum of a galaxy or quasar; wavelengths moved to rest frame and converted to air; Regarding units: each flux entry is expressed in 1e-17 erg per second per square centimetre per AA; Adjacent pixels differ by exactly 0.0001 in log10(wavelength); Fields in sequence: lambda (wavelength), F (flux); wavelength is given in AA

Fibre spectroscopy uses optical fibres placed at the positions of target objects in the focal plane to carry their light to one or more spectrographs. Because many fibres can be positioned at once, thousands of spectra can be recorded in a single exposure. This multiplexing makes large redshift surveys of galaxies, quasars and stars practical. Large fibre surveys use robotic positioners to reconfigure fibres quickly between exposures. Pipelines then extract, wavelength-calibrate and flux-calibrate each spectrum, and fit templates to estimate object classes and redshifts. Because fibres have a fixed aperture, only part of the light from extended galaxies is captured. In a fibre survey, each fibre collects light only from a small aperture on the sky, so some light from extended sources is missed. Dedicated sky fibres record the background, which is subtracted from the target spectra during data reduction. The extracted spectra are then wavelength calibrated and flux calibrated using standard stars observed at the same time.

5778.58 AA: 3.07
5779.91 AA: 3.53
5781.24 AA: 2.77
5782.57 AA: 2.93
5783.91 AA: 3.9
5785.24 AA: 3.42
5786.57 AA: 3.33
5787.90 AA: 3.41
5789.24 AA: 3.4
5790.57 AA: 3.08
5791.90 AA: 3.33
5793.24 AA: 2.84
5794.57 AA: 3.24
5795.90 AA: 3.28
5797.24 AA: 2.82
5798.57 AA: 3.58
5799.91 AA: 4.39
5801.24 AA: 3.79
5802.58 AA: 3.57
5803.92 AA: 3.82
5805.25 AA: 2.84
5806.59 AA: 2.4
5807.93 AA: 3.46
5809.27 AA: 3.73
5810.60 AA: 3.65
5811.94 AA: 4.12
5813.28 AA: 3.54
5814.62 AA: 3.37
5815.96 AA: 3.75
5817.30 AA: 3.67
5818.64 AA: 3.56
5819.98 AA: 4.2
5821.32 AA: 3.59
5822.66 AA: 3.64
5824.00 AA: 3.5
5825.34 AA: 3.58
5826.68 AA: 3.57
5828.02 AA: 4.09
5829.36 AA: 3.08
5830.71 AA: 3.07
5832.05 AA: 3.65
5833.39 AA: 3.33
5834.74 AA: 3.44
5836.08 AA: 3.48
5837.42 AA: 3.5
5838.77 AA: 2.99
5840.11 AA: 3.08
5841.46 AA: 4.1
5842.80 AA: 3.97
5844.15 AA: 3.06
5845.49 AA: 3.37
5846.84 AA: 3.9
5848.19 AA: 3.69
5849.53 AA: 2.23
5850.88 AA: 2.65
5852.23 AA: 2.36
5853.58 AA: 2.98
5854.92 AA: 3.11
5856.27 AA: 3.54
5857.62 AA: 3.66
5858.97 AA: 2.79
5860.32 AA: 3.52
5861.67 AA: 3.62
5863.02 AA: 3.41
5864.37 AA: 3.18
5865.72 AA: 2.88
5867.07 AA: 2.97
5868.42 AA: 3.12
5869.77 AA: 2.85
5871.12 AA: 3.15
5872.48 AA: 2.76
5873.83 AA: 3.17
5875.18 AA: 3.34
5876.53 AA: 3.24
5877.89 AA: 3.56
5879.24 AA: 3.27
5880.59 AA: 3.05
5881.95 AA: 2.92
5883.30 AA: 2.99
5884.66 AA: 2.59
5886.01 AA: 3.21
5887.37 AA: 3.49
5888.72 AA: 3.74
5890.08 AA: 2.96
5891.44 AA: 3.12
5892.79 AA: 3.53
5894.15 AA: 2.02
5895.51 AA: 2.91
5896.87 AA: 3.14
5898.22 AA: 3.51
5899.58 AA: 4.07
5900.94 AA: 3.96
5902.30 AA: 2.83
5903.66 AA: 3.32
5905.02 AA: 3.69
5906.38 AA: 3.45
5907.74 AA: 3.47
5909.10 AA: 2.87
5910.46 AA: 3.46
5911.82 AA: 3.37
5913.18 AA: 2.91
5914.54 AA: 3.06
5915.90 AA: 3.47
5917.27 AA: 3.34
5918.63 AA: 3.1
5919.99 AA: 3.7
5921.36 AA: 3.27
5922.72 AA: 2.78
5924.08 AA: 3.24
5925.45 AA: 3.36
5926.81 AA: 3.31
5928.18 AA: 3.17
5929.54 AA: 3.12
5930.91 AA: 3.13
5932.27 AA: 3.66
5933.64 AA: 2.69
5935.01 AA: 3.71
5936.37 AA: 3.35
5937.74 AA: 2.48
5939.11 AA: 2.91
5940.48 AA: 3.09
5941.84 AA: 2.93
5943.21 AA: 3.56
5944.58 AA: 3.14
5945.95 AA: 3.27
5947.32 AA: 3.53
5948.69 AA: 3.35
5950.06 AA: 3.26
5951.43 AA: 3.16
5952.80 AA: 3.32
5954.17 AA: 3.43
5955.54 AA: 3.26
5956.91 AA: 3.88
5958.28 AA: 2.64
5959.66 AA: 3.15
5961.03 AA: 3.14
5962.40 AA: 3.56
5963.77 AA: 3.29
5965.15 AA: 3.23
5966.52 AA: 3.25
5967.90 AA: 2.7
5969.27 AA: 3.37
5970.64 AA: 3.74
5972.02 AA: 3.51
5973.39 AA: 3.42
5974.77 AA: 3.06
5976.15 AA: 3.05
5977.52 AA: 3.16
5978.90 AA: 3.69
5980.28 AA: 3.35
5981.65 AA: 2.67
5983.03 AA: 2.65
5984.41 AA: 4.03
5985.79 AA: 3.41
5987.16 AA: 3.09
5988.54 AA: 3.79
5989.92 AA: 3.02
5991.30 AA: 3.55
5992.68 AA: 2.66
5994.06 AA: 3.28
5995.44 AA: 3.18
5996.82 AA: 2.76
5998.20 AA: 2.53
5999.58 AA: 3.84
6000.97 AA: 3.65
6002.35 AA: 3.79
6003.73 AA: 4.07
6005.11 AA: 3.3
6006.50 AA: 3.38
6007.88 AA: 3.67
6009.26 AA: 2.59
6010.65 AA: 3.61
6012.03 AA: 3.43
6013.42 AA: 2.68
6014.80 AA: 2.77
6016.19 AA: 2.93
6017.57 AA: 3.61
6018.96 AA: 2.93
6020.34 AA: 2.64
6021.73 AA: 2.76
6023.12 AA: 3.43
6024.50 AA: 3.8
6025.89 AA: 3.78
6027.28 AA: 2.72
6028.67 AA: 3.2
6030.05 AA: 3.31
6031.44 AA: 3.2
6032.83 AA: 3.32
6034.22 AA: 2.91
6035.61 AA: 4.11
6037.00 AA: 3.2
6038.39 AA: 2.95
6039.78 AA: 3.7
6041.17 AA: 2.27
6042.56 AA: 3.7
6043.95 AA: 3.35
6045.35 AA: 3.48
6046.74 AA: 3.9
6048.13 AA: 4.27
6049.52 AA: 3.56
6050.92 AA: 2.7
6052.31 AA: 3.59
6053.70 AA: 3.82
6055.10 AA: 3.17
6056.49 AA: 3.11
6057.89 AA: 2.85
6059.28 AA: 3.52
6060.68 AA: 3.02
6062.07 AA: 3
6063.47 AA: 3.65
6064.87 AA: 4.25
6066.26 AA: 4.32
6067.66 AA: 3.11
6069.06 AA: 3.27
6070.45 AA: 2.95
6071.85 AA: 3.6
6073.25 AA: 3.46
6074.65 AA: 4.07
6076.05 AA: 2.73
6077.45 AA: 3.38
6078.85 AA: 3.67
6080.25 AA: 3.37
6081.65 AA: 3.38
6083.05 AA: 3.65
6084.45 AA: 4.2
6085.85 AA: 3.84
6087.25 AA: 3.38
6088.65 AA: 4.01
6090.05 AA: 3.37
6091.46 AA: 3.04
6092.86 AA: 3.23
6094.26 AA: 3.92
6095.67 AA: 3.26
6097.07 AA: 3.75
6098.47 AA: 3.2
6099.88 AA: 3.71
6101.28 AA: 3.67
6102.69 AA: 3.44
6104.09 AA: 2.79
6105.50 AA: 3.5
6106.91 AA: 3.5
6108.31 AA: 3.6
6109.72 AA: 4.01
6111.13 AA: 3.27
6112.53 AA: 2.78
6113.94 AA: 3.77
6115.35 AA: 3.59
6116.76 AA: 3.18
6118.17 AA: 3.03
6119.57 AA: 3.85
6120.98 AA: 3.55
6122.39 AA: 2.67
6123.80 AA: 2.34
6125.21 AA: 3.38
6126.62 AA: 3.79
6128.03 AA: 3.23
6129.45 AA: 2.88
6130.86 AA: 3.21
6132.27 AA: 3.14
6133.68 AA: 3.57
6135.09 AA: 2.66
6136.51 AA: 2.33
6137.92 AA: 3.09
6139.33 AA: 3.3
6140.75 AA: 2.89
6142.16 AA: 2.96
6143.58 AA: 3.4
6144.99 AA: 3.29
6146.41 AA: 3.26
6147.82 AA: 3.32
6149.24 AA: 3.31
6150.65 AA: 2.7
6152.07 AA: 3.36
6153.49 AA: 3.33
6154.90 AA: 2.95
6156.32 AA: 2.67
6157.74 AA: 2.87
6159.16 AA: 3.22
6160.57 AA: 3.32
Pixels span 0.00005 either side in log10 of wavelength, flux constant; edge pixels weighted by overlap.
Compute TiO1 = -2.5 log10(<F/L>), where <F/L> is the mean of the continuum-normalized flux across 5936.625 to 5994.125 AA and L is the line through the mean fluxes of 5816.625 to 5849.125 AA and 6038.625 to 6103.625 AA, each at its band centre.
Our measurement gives 0.084 mag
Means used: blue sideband 3.54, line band 3.24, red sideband 3.47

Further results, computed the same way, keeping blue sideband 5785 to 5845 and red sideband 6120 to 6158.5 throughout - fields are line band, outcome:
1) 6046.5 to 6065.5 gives -0.08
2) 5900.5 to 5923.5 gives 0.02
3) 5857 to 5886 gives 0.09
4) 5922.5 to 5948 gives 0.05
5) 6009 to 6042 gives 0.02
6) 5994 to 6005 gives -0.04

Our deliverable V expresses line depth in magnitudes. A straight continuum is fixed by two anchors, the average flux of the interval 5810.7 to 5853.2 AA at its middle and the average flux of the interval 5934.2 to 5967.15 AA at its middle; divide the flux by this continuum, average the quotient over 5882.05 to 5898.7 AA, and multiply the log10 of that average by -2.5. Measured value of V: 0.09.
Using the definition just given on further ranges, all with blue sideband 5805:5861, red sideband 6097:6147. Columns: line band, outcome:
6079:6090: -0.12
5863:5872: 0.11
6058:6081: -0.05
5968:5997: 0.02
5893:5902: 0.04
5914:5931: 0.04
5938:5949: 0.05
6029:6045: 0.01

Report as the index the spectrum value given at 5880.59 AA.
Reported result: 3.05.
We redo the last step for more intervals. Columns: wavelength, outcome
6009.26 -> 2.59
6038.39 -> 2.95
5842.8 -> 3.97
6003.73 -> 4.07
